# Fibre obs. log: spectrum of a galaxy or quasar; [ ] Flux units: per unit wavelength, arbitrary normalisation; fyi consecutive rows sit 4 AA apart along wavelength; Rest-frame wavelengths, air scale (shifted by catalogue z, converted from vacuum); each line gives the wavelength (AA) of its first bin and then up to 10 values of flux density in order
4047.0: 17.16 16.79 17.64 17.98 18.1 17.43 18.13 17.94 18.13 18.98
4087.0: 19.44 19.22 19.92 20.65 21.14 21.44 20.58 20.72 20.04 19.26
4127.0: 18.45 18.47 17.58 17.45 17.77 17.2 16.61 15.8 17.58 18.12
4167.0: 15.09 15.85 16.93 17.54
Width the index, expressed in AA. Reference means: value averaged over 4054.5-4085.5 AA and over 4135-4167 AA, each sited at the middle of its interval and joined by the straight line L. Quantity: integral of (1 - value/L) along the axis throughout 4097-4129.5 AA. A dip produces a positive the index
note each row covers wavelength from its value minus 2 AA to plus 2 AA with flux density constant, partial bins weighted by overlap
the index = -5.0 AA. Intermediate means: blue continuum 18.1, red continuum 17.1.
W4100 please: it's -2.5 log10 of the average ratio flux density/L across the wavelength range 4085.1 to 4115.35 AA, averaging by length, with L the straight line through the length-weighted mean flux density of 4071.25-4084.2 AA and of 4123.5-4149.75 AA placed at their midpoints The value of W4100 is -0.13 mag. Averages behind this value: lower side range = 18.3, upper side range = 17.9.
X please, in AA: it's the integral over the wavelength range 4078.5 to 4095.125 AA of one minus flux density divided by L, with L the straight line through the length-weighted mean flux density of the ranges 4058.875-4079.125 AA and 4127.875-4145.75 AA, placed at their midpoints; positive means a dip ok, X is -1.1 AA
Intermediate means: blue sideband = 17.9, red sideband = 17.8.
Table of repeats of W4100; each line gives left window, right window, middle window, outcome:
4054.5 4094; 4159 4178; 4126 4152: -0.028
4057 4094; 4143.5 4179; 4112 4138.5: -0.095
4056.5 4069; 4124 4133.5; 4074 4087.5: -0.034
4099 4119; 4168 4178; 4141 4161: 0.057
